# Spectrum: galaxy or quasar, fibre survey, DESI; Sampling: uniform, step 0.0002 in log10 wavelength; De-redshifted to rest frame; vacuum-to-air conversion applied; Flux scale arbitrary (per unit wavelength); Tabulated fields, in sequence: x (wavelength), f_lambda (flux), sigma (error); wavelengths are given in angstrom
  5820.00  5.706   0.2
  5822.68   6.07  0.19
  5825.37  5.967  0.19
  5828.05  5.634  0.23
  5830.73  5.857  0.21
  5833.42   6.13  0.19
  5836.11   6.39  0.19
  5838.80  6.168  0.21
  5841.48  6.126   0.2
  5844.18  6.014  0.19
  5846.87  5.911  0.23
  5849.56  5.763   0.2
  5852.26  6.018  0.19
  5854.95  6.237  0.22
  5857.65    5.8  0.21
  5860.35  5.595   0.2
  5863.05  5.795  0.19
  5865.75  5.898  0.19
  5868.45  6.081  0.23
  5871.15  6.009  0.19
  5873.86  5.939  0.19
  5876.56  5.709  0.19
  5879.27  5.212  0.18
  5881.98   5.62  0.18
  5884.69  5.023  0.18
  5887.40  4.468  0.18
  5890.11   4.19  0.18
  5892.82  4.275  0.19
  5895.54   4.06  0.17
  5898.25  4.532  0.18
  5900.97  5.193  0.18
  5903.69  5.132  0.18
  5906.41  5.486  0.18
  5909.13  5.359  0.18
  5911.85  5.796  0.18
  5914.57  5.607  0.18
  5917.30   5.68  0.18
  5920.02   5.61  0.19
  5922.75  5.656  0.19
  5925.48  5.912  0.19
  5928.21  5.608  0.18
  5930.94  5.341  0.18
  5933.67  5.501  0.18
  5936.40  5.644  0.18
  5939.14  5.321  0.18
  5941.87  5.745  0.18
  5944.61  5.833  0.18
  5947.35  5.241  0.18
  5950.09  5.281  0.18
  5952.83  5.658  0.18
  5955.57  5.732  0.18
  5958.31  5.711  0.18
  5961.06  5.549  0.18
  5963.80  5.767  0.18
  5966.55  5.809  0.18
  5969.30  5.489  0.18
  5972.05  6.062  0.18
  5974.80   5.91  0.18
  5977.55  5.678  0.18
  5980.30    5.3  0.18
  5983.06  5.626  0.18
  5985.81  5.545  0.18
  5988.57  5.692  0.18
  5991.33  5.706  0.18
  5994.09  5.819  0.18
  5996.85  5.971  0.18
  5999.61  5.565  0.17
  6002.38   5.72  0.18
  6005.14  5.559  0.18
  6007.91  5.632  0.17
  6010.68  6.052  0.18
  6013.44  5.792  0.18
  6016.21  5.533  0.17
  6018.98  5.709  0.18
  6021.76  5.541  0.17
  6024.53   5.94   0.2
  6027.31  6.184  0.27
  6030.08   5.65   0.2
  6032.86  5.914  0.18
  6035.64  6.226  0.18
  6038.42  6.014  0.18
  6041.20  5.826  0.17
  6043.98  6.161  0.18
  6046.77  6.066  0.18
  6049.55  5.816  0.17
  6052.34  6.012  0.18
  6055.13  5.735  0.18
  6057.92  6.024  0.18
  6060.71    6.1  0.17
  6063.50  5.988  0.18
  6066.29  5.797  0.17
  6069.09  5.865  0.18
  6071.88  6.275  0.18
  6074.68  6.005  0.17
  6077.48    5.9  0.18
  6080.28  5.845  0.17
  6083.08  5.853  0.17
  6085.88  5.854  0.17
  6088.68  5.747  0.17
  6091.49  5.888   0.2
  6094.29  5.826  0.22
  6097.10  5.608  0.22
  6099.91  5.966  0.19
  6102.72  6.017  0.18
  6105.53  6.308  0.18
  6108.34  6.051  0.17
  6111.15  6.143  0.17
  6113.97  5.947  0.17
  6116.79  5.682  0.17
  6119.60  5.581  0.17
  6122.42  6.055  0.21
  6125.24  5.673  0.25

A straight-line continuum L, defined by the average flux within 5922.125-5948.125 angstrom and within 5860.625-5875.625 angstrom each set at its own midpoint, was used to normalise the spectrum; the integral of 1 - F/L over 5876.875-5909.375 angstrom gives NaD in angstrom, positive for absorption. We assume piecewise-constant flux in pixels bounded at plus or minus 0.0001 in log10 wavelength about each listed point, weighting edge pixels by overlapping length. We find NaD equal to 5.06 angstrom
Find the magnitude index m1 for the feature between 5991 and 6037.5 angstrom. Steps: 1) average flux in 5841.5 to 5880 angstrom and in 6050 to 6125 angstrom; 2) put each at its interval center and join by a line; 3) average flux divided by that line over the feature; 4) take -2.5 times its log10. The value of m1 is 0.02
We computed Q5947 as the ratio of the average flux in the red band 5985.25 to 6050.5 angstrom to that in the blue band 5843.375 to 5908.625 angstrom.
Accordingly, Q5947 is 1.1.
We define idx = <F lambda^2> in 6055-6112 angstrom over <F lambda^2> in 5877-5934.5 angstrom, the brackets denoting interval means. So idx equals 1.2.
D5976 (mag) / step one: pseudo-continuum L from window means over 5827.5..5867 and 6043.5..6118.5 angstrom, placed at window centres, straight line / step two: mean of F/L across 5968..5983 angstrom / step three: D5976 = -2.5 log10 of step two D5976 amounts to 0.050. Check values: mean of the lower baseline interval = 5.96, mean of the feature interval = 5.68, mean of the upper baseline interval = 5.94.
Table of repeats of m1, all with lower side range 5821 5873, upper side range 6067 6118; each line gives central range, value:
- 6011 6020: 0.04 mag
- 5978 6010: 0.05 mag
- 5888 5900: 0.35 mag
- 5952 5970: 0.05 mag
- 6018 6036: 0.01 mag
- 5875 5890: 0.16 mag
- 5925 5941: 0.08 mag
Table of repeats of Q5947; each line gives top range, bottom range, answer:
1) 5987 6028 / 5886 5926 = 1.12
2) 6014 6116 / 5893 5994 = 1.07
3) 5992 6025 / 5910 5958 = 1.02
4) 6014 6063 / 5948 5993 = 1.05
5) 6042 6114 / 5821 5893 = 1.04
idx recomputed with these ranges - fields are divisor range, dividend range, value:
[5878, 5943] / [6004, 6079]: 1.17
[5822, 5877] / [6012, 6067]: 1.06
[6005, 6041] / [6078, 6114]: 1.04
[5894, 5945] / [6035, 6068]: 1.15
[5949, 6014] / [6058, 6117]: 1.08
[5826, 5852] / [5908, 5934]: 0.96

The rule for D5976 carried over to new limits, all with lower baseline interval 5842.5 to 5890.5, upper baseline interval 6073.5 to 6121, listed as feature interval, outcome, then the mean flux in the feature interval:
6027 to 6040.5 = -0.027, 5.98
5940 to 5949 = 0.030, 5.58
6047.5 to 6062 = -0.017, 5.94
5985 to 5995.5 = 0.017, 5.7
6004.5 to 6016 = 0.011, 5.75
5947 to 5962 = 0.039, 5.55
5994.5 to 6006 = 0.014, 5.72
